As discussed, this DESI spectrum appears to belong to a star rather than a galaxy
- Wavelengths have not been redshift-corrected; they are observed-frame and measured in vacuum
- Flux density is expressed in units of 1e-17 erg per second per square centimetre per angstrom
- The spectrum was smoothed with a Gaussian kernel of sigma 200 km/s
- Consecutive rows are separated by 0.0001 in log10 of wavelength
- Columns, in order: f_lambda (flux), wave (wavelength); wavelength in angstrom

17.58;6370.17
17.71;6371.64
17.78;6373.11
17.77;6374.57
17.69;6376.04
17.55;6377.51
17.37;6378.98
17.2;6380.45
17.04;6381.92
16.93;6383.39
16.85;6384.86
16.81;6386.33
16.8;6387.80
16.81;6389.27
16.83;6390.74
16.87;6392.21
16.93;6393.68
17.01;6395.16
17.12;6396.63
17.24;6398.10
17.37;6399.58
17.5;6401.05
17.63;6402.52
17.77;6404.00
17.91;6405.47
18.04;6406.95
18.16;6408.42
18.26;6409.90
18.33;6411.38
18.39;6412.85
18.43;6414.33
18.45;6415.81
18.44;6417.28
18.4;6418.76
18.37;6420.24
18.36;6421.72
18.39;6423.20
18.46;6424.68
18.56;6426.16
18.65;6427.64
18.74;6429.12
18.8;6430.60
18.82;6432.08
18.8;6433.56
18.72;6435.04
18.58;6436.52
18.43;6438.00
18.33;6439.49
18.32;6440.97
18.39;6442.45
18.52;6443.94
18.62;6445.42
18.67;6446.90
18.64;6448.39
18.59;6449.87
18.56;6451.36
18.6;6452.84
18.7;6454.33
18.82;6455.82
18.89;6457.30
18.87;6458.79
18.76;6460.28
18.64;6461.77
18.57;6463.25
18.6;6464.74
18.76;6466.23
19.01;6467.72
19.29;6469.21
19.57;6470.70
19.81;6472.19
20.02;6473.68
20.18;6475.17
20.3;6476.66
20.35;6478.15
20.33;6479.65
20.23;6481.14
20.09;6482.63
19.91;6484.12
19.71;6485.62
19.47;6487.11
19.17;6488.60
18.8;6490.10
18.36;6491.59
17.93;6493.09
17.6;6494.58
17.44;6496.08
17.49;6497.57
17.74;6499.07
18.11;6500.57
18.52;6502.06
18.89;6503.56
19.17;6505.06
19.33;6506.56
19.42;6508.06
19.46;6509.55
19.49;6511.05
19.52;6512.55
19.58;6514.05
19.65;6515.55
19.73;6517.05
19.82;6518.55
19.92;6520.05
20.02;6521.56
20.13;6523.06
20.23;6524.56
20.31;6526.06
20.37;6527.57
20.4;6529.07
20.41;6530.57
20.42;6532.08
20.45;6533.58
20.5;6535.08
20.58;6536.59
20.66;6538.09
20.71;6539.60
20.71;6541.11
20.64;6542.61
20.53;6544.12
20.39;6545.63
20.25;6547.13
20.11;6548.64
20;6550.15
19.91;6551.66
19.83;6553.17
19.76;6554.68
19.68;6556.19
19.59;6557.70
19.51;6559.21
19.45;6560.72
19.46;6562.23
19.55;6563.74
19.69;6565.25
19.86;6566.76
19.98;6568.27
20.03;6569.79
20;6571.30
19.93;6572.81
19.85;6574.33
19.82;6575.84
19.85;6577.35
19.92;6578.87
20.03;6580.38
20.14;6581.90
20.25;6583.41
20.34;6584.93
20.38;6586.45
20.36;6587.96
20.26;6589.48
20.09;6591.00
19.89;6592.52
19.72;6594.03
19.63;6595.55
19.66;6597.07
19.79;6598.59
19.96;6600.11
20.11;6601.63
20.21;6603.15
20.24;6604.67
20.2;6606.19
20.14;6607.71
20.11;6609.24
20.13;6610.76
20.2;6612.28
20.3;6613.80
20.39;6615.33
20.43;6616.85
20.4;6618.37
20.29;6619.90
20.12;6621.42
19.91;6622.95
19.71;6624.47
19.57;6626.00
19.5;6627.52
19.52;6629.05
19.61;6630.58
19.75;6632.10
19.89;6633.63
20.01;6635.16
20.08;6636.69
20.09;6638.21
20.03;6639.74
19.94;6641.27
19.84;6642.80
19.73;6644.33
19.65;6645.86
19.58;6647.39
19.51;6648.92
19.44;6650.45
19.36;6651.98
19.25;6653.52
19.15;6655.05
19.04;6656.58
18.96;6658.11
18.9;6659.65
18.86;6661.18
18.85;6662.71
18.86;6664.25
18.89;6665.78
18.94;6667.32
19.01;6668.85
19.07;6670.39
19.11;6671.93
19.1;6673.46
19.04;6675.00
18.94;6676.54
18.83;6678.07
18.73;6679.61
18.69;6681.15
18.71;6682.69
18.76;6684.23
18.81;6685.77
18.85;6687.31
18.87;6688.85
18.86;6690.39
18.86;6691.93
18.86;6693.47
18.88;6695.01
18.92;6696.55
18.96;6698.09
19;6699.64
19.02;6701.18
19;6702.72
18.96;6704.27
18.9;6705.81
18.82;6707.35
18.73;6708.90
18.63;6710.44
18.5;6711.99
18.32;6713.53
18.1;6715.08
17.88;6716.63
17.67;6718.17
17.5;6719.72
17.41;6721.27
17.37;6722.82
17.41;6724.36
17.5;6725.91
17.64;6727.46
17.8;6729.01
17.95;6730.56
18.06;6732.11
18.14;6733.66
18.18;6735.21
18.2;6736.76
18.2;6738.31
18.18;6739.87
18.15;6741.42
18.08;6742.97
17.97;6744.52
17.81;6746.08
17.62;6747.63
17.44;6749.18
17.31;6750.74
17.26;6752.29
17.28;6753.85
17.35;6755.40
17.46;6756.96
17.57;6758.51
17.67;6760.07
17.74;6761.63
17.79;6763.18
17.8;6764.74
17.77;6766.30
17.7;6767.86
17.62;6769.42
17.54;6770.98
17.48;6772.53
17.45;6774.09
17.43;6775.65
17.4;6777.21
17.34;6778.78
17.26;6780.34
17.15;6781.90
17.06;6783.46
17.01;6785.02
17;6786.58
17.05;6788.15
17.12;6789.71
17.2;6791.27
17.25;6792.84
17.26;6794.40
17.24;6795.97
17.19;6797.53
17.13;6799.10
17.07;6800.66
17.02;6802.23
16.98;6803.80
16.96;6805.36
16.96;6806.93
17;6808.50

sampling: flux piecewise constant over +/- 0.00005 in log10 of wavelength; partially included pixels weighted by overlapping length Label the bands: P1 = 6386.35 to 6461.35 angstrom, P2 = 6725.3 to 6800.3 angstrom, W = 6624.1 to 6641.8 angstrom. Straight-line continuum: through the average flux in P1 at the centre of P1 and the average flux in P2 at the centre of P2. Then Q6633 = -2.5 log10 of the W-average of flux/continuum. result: -0.12 mag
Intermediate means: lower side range 18.2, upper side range 17.6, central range 19.8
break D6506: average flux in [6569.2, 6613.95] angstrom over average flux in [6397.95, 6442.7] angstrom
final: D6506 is 1.10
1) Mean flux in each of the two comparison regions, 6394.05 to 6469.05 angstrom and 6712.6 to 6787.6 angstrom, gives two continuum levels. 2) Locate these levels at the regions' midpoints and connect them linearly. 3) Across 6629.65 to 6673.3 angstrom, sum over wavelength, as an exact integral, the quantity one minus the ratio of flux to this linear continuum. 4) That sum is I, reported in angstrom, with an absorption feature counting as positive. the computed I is -3.7 angstrom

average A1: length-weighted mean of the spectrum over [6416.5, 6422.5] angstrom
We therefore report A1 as 18.4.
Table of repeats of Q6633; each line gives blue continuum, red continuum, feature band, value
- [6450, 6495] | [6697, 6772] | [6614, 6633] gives -0.08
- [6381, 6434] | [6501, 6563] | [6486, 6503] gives 0.06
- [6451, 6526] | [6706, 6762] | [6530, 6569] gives -0.07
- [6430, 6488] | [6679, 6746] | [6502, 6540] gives -0.06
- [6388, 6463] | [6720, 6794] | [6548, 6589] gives -0.11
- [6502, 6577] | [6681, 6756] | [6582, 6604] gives -0.03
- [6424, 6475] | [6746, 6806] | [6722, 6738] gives -0.02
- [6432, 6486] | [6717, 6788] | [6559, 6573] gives -0.07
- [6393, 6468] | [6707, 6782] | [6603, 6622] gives -0.13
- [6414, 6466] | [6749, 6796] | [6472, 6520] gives -0.05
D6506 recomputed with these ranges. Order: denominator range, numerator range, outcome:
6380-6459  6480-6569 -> 1.09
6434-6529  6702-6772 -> 0.94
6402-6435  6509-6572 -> 1.09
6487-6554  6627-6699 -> 0.98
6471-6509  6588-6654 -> 1.04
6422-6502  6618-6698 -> 1.02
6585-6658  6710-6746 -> 0.90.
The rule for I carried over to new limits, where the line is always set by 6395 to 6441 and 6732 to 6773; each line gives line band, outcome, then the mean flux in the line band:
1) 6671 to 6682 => -0.65 angstrom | 18.9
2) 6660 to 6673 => -0.78 angstrom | 19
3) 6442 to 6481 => -2.01 angstrom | 19.1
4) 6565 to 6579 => -1.47 angstrom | 19.9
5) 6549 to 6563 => -1.29 angstrom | 19.7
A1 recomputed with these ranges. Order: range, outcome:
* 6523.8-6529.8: 20.3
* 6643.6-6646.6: 19.7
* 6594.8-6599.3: 19.7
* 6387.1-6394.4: 16.9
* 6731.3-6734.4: 18.1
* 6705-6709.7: 18.8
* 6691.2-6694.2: 18.9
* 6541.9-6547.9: 20.4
